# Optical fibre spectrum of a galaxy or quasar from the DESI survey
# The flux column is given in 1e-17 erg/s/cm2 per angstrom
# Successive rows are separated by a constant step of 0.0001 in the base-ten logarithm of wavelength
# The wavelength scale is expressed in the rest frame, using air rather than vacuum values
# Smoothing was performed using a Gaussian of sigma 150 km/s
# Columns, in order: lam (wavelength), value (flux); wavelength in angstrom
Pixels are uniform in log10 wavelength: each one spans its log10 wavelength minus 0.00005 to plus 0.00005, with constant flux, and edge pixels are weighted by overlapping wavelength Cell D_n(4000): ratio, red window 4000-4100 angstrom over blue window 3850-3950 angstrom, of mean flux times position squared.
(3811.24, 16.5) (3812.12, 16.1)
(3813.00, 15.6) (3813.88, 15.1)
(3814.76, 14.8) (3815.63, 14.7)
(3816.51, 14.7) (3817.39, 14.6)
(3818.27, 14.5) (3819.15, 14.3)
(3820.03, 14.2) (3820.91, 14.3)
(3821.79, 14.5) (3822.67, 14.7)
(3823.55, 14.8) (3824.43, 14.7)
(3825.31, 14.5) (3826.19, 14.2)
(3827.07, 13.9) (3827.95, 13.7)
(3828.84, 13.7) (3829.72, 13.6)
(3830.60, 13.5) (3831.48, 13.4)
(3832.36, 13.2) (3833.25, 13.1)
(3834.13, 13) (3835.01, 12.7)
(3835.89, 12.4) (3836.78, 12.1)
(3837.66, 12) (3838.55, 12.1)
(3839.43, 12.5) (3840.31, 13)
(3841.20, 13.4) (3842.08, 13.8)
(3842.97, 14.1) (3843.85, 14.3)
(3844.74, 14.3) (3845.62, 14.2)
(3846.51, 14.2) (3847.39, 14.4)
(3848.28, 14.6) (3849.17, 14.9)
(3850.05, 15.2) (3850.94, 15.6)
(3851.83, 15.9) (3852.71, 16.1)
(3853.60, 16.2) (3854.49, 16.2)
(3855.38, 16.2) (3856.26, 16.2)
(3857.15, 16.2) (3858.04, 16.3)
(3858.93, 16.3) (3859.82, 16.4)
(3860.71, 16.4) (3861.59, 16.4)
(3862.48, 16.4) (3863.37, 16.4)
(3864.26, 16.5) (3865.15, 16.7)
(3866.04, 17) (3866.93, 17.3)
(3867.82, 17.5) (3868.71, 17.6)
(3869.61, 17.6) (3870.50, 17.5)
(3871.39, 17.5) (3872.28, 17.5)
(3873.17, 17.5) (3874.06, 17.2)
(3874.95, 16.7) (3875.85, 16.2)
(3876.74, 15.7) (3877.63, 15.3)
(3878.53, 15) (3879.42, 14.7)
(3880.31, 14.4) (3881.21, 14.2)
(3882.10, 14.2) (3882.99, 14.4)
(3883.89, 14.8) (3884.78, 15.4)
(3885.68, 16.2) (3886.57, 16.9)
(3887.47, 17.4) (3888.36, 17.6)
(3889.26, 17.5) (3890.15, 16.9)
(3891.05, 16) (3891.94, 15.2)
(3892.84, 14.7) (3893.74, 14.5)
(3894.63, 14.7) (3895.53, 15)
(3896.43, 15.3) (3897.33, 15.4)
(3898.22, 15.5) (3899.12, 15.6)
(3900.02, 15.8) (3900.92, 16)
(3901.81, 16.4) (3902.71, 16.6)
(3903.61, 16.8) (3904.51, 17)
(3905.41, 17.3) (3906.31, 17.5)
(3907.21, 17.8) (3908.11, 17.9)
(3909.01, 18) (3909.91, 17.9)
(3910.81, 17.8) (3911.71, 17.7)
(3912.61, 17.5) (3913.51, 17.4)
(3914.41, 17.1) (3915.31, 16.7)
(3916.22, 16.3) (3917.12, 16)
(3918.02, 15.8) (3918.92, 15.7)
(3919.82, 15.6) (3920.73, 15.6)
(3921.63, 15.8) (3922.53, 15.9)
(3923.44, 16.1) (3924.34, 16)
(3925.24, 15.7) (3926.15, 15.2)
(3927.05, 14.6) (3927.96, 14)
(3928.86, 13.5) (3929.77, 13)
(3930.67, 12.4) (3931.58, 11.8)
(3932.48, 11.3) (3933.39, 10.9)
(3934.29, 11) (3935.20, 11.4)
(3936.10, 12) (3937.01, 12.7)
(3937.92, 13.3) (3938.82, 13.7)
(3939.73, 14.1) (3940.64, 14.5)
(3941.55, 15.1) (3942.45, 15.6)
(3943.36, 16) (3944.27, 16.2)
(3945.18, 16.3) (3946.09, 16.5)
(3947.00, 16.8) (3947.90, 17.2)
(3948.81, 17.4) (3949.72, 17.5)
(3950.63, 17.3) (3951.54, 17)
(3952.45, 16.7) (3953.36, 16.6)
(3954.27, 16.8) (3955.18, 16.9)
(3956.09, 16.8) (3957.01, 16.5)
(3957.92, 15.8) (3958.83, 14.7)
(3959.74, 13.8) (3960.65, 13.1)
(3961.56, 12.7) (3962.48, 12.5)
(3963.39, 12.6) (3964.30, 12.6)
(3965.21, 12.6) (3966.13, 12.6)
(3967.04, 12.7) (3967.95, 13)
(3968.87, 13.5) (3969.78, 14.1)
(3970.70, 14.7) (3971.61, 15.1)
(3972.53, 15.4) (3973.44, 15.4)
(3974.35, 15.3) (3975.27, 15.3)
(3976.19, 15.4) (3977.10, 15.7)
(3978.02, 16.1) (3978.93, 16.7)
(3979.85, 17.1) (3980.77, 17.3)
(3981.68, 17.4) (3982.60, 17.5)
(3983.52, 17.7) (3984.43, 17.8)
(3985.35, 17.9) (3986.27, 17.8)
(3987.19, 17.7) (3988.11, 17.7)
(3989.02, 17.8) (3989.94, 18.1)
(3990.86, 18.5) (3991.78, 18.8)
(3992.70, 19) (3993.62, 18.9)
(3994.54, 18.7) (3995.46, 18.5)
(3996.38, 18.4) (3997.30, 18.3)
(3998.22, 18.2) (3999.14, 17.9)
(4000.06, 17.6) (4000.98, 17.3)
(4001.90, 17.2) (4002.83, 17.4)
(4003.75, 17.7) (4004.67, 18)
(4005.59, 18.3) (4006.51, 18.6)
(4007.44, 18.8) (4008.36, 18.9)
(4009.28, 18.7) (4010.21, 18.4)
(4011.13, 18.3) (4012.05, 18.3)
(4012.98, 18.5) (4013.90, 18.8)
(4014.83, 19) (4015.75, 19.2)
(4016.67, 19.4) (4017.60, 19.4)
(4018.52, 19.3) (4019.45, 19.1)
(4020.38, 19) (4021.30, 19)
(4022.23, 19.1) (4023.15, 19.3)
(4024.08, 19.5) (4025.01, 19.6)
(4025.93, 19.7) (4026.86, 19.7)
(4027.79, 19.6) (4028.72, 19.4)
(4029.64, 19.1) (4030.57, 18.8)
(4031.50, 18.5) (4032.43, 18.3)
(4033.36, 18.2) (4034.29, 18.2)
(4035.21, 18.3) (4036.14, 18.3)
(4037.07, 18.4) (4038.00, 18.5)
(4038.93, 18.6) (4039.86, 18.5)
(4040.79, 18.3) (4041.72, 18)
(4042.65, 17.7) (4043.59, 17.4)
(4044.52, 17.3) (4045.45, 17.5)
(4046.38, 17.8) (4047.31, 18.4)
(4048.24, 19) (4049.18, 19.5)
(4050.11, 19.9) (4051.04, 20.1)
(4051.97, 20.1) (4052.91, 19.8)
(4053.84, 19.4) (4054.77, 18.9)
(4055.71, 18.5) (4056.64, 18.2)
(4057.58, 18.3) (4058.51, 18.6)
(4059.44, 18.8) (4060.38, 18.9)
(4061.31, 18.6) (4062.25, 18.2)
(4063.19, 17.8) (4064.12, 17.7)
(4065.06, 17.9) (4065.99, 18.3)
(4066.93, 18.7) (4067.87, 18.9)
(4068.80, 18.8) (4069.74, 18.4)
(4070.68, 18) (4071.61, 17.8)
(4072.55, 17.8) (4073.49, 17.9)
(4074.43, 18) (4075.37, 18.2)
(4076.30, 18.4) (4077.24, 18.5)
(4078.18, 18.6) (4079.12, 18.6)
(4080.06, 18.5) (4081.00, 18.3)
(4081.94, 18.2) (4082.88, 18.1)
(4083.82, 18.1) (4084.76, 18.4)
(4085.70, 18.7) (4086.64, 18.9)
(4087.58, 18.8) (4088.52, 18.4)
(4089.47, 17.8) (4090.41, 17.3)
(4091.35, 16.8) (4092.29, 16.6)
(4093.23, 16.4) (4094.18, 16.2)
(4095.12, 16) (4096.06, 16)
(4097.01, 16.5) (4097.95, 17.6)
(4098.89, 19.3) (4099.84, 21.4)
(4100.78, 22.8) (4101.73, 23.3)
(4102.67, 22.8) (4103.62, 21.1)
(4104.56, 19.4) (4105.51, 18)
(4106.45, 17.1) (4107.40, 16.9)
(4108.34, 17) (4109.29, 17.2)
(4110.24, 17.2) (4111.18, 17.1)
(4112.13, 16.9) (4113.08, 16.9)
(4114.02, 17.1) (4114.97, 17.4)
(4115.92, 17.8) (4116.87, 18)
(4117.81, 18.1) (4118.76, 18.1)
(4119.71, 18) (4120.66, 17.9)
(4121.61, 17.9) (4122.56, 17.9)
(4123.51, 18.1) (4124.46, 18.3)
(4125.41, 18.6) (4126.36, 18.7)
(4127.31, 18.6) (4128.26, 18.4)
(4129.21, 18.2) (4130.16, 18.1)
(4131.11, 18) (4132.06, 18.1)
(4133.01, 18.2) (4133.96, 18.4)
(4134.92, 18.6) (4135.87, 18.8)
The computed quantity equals 1.3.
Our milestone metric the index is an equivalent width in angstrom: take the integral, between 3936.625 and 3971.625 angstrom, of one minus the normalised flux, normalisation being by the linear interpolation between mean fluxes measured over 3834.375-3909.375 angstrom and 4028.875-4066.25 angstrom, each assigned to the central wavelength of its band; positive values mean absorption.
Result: 4.2 angstrom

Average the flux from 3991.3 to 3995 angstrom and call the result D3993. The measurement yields 18.8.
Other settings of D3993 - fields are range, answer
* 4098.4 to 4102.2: 21.7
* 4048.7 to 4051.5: 19.8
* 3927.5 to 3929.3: 13.7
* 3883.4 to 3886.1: 15.4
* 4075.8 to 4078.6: 18.5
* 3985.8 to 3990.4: 17.8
